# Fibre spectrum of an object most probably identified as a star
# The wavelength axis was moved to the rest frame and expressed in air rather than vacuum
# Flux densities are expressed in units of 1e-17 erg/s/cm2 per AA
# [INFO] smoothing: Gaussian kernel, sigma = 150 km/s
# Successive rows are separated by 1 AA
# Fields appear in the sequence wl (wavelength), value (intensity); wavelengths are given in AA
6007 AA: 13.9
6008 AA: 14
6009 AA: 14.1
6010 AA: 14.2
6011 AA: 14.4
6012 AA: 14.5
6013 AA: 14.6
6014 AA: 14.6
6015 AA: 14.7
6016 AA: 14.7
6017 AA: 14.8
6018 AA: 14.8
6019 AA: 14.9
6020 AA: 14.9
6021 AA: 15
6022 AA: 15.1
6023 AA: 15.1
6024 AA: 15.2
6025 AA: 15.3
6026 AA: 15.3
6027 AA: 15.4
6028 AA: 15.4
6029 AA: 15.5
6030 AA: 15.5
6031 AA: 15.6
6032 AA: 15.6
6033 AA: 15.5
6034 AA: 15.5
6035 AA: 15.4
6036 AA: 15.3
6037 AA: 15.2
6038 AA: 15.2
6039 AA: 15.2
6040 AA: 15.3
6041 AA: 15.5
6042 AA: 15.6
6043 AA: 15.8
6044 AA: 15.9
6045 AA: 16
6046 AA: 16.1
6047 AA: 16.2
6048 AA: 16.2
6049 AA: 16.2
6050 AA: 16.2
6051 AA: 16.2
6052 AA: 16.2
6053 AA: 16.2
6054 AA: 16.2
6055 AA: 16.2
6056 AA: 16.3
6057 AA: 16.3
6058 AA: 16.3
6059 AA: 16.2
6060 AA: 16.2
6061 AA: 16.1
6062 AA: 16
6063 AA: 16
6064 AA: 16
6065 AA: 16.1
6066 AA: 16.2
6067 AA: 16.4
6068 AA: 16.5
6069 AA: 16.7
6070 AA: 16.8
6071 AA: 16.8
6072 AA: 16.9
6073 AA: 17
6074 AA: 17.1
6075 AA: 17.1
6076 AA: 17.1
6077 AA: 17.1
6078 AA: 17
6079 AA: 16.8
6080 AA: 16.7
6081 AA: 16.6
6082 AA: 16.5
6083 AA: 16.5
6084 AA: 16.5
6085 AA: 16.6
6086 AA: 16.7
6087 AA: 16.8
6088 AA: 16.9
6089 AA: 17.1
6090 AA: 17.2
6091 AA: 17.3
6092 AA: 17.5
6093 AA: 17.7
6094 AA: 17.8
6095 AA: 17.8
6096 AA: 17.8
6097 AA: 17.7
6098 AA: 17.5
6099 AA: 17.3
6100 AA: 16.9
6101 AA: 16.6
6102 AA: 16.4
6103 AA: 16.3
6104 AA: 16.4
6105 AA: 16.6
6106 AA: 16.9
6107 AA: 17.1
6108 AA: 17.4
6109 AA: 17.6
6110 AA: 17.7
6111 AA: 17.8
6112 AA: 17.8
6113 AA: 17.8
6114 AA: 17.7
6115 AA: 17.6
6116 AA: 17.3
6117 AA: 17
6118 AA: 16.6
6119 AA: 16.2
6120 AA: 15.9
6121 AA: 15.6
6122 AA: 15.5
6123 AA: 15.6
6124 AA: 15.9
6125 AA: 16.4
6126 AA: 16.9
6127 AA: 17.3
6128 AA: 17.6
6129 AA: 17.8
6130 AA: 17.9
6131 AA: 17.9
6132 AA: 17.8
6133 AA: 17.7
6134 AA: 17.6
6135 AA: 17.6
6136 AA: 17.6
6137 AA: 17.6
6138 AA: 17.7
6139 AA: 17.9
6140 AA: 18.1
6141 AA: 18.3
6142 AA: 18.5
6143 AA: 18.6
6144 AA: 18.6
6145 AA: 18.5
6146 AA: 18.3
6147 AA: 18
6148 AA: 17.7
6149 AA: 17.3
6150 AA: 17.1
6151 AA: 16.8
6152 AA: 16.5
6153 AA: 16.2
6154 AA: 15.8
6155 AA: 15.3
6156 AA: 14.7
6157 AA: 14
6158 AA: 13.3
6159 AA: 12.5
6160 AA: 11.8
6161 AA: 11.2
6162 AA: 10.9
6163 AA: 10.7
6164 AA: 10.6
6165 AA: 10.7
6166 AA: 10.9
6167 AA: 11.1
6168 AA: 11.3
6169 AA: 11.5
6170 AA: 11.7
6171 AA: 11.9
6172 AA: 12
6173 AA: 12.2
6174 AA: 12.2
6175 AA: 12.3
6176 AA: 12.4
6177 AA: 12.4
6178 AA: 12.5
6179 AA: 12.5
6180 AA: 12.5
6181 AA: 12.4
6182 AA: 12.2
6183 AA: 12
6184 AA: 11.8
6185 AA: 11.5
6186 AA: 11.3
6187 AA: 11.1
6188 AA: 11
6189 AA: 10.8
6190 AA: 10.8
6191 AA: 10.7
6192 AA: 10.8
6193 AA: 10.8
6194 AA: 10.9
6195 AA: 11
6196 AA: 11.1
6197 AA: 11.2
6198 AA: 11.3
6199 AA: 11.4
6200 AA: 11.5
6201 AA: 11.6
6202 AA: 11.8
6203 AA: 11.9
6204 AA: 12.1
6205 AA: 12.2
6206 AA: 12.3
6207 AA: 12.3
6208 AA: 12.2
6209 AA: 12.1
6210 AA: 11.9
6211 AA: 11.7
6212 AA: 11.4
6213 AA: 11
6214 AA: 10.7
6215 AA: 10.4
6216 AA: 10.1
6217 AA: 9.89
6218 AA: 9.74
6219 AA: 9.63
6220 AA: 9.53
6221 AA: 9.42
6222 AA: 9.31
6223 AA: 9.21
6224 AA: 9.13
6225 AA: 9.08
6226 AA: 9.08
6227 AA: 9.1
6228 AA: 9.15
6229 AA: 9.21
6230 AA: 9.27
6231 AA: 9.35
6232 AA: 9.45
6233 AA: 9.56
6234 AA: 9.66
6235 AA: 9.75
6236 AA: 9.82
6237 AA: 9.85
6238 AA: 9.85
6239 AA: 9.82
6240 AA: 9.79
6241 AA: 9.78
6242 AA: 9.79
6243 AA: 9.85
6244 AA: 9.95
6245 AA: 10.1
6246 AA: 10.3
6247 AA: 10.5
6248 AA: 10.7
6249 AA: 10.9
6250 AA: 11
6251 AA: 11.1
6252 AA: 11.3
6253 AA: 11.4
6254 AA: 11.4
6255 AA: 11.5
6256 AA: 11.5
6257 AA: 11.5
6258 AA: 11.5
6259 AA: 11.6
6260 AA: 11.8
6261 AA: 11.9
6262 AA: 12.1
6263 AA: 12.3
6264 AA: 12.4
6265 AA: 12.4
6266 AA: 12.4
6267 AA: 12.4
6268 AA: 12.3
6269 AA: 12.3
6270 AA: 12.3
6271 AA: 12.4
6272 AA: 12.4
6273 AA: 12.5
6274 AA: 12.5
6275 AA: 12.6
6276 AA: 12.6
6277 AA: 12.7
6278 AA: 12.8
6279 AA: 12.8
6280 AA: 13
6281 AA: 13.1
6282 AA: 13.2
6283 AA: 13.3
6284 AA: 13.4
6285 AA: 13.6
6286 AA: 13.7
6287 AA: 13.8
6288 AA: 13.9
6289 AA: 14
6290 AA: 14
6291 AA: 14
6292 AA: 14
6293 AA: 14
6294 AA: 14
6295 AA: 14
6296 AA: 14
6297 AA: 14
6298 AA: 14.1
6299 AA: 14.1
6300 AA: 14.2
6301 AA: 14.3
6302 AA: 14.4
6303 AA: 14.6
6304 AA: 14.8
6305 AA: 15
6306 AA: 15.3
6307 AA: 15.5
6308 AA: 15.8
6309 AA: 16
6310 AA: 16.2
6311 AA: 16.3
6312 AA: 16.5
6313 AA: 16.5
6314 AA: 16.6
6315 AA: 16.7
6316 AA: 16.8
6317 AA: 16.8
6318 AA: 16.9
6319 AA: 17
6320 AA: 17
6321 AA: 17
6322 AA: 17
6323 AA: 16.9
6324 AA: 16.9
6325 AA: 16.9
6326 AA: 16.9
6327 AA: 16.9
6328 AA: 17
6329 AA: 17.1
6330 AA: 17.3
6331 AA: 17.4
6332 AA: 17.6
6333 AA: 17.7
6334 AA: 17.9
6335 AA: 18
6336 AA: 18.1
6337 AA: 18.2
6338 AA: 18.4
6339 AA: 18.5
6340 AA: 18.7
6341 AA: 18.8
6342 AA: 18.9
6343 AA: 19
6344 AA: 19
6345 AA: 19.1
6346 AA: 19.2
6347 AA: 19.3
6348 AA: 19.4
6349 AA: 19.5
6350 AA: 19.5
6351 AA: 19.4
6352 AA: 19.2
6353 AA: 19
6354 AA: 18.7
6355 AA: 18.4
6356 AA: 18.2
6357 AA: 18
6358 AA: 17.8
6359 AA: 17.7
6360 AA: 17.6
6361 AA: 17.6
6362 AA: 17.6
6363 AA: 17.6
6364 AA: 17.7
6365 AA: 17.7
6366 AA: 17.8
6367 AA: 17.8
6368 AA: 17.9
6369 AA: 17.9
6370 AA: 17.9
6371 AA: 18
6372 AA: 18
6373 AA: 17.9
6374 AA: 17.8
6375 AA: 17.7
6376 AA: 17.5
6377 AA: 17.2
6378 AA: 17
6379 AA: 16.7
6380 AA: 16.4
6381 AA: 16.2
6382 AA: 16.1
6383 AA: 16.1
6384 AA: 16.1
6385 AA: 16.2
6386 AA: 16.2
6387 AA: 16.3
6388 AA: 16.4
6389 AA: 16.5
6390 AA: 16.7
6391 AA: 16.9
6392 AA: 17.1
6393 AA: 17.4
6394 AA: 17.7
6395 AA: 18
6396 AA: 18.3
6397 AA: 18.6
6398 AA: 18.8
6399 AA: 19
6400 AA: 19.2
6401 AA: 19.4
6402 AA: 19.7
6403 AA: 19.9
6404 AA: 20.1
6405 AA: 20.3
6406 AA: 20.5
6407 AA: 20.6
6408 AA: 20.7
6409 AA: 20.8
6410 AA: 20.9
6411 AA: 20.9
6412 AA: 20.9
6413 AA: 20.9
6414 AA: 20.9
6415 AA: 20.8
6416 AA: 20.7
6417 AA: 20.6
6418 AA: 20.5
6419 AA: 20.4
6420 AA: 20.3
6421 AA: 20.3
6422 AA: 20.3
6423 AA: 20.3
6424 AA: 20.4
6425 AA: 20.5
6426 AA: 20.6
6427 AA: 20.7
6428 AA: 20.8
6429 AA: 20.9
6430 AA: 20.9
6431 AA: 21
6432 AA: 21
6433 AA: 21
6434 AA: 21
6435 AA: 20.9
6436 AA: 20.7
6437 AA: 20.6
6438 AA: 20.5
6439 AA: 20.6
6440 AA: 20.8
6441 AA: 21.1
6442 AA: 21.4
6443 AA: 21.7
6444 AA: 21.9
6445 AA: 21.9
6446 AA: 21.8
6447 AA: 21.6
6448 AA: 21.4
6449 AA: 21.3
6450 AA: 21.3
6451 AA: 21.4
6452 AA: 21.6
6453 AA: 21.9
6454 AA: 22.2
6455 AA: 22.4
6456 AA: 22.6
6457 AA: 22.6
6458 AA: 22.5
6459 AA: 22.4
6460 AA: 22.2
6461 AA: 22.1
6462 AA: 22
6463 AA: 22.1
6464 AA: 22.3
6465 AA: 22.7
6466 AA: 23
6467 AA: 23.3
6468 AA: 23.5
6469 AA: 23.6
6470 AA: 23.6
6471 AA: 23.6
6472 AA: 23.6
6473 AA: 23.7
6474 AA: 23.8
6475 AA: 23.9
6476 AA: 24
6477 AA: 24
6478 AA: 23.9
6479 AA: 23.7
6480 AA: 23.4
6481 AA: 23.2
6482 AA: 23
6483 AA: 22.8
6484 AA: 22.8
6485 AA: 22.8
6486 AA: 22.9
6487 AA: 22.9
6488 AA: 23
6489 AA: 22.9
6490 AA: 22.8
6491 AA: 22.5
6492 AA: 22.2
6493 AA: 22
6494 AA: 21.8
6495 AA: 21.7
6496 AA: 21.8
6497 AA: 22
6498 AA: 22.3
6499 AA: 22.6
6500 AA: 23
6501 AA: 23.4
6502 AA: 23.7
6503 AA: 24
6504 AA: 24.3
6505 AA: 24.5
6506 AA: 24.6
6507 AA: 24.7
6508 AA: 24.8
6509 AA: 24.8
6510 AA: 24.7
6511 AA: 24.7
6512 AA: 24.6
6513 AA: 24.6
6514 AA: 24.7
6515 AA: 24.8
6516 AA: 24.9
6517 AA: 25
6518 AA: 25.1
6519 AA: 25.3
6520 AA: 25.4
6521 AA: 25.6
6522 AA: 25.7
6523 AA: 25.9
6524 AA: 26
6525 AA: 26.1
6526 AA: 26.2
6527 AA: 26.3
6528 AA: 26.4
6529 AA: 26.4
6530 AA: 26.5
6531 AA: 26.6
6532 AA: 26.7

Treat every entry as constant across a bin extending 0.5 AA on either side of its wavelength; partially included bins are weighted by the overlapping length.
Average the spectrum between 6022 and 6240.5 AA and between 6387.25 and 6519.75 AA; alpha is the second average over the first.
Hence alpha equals 1.50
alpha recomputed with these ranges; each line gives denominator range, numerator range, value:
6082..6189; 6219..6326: 0.82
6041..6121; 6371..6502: 1.24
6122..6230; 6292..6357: 1.29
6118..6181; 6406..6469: 1.41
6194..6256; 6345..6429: 1.78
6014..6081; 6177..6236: 0.68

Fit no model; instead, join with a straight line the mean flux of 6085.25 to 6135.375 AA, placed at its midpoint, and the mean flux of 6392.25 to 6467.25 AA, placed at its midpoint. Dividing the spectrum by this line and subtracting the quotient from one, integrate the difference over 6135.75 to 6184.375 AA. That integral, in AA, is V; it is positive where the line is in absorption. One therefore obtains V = 9.4 AA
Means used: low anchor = 17.1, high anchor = 20.9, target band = 14.2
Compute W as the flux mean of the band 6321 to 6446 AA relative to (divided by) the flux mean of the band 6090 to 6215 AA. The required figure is 1.29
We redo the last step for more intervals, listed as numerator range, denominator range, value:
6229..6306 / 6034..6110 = 0.73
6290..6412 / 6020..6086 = 1.08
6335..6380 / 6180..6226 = 1.65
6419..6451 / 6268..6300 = 1.57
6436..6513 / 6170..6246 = 2.10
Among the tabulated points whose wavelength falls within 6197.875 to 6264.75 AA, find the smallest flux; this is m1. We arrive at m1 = 9.08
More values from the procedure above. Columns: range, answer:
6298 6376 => 14.1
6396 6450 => 18.3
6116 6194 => 10.6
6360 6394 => 16.1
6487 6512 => 21.7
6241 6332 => 9.78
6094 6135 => 15.5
